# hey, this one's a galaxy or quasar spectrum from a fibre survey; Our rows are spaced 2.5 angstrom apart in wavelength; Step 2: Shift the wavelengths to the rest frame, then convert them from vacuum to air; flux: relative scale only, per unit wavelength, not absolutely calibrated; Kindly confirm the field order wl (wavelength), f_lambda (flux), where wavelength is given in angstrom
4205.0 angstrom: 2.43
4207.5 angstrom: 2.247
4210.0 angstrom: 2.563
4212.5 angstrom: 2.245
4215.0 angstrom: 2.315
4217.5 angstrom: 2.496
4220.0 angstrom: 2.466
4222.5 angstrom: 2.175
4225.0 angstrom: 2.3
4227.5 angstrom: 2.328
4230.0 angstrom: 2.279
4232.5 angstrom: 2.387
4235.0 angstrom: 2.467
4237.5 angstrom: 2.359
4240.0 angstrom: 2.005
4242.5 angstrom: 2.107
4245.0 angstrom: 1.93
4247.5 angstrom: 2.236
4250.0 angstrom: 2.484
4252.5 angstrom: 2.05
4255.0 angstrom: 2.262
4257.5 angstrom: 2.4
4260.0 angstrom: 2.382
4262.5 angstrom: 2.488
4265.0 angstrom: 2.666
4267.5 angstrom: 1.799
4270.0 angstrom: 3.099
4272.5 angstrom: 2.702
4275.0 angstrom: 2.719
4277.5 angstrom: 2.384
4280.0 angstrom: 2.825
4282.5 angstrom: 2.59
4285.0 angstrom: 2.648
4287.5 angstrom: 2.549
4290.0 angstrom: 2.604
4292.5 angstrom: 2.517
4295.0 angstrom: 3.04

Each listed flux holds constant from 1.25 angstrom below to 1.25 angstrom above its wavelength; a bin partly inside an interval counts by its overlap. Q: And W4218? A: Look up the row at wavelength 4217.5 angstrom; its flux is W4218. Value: 2.496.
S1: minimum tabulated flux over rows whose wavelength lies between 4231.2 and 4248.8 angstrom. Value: 1.93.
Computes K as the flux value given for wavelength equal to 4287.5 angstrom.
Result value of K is 2.549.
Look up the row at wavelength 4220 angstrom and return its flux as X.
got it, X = 2.466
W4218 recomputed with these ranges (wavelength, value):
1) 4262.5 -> 2.488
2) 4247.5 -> 2.236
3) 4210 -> 2.563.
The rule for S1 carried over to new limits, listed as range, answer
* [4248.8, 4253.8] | 2.05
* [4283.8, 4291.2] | 2.549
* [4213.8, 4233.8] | 2.175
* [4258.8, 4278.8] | 1.799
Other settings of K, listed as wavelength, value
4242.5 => 2.107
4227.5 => 2.328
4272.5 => 2.702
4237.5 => 2.359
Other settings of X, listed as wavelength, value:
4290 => 2.604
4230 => 2.279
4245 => 1.93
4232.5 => 2.387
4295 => 3.04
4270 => 3.099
